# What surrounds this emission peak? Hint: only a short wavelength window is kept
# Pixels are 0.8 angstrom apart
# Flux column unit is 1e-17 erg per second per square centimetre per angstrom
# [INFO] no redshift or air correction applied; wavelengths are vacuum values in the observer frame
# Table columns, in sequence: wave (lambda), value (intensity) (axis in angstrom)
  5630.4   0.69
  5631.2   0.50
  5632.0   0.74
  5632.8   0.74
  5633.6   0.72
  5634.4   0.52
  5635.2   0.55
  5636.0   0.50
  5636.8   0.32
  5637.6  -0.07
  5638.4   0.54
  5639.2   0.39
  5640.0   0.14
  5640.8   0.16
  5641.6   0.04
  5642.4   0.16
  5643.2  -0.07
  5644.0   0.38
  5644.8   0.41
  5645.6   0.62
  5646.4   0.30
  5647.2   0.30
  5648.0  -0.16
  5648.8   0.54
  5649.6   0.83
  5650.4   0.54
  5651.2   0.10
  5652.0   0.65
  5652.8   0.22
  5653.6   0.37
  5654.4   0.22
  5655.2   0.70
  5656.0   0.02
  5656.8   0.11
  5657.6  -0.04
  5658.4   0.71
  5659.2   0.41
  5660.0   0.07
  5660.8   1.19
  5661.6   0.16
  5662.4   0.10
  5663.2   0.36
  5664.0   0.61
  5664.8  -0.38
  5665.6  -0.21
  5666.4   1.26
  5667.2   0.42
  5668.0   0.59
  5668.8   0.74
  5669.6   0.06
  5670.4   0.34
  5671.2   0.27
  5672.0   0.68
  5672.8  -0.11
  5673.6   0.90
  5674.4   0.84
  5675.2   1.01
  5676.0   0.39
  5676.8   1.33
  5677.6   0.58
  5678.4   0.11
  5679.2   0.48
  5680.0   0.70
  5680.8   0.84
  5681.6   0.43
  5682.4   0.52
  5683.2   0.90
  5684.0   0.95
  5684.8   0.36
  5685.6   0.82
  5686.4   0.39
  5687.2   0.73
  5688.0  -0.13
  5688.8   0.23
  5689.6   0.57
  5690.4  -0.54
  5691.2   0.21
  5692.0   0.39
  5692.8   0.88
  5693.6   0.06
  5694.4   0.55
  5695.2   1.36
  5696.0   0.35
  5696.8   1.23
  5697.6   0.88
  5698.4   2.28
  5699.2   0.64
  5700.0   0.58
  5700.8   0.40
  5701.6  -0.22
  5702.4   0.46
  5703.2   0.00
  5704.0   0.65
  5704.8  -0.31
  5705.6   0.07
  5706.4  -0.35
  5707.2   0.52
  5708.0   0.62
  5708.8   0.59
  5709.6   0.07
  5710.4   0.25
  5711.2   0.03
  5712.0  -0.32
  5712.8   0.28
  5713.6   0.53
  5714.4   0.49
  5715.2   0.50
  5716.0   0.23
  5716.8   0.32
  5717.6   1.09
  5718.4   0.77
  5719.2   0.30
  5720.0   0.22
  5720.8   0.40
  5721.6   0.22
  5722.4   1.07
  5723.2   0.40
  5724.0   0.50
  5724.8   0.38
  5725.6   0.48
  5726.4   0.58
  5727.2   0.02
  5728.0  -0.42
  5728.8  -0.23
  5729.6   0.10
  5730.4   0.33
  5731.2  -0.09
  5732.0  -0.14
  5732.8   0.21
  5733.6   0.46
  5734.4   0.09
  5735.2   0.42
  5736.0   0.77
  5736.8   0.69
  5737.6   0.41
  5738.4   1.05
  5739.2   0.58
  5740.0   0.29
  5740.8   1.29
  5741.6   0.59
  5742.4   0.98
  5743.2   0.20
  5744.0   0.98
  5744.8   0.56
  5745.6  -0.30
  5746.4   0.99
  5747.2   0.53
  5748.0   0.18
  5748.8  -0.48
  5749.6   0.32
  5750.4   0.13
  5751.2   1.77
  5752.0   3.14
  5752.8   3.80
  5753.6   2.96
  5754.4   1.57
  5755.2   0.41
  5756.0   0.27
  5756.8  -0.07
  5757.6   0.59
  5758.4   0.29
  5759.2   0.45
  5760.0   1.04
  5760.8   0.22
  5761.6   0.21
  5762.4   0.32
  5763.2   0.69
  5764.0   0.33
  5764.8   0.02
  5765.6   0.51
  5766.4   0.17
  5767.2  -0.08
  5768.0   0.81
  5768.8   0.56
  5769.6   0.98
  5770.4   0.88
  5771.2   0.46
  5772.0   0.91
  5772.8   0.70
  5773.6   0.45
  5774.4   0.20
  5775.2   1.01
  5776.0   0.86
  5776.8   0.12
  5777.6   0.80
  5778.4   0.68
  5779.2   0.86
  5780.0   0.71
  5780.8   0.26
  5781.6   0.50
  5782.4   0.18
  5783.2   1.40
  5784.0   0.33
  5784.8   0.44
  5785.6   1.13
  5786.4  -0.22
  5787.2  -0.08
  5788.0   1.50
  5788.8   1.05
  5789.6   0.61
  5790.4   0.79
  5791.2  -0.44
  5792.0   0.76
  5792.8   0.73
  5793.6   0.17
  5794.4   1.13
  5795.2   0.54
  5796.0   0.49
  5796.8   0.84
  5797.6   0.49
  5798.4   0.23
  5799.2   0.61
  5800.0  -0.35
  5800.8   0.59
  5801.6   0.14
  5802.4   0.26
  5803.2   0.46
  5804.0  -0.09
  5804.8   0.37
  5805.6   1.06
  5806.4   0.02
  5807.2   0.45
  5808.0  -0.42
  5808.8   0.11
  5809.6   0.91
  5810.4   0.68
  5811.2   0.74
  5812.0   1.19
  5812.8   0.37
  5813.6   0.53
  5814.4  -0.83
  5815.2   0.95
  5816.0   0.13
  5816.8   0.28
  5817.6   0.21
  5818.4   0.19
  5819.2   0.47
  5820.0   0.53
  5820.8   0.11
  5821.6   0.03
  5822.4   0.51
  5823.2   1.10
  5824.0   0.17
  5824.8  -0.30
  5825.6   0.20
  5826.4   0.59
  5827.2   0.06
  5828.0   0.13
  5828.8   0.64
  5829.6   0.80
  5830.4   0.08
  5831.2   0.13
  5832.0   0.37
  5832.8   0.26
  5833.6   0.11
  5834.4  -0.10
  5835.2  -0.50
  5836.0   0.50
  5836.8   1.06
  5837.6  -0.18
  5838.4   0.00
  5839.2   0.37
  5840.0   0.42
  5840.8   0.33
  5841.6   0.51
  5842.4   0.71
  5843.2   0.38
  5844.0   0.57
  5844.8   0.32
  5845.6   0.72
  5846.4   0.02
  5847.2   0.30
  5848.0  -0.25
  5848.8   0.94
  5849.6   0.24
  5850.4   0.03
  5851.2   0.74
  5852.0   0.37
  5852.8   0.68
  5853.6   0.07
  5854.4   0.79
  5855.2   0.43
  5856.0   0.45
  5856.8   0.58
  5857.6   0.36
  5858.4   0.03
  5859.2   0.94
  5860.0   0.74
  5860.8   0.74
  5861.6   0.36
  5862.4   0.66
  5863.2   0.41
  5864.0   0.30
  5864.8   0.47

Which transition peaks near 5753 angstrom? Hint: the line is [O III]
